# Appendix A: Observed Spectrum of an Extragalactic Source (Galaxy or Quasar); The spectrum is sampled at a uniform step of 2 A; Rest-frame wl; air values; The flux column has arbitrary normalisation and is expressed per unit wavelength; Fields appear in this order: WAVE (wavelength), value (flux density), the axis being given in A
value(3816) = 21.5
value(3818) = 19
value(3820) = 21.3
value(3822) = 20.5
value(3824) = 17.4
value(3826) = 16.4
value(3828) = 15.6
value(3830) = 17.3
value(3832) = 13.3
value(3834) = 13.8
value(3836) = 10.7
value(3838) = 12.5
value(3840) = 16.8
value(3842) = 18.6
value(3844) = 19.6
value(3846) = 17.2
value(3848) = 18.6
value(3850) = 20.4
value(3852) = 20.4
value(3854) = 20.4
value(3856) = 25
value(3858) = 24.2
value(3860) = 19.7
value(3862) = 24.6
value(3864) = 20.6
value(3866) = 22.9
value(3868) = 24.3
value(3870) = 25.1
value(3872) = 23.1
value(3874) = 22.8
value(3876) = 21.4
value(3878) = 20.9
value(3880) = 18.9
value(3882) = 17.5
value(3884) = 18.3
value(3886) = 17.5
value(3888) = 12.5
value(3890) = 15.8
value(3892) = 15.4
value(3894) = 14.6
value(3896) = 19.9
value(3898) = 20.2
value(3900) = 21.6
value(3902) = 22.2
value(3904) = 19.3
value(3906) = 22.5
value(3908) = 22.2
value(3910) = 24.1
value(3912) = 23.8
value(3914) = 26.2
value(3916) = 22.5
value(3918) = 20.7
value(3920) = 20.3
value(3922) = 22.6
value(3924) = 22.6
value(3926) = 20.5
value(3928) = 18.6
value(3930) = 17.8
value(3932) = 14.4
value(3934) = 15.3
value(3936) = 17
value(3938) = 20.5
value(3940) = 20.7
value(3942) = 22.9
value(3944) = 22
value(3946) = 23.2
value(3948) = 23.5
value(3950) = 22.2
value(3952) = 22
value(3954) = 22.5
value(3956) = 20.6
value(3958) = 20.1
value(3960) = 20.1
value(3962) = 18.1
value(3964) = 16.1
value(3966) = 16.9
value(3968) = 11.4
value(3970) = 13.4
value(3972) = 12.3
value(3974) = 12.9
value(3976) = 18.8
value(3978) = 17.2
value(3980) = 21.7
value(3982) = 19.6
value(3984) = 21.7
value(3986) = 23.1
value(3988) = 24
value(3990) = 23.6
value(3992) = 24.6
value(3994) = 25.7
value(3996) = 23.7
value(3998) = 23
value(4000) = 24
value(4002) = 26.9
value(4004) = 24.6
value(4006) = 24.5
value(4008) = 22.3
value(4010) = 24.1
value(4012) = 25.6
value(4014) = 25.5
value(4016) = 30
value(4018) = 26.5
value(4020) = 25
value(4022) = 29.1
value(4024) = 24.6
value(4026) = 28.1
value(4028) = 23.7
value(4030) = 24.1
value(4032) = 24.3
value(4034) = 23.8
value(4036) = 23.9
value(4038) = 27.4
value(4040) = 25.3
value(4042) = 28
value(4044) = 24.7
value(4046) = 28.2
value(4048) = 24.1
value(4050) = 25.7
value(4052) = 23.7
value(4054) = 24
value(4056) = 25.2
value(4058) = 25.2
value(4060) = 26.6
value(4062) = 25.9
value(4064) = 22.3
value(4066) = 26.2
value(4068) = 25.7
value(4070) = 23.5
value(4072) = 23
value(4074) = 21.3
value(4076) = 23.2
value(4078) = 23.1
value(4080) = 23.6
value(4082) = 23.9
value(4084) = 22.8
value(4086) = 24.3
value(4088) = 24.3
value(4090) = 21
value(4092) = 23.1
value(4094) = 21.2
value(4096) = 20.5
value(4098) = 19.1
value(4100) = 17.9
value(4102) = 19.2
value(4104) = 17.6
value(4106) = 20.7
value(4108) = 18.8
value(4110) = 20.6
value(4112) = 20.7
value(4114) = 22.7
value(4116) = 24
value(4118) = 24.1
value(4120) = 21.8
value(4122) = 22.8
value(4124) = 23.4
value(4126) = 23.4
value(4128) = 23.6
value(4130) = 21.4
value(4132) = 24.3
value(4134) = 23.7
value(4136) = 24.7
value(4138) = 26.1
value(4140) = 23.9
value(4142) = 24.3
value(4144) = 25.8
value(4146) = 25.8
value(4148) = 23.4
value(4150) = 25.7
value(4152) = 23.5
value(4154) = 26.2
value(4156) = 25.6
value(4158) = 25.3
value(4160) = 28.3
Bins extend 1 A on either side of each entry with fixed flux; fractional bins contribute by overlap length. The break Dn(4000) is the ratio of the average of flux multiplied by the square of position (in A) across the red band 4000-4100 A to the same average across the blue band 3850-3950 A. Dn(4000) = 1.28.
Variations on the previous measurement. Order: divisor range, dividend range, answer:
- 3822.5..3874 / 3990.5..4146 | 1.39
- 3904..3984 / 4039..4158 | 1.28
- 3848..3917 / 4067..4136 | 1.19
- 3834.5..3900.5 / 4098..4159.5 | 1.35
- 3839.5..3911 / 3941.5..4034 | 1.16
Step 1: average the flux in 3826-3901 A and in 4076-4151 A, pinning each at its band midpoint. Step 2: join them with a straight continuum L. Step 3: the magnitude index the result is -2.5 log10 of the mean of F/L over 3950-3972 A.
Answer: 0.13 mag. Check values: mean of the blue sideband 18.9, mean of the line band 18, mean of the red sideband 22.6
